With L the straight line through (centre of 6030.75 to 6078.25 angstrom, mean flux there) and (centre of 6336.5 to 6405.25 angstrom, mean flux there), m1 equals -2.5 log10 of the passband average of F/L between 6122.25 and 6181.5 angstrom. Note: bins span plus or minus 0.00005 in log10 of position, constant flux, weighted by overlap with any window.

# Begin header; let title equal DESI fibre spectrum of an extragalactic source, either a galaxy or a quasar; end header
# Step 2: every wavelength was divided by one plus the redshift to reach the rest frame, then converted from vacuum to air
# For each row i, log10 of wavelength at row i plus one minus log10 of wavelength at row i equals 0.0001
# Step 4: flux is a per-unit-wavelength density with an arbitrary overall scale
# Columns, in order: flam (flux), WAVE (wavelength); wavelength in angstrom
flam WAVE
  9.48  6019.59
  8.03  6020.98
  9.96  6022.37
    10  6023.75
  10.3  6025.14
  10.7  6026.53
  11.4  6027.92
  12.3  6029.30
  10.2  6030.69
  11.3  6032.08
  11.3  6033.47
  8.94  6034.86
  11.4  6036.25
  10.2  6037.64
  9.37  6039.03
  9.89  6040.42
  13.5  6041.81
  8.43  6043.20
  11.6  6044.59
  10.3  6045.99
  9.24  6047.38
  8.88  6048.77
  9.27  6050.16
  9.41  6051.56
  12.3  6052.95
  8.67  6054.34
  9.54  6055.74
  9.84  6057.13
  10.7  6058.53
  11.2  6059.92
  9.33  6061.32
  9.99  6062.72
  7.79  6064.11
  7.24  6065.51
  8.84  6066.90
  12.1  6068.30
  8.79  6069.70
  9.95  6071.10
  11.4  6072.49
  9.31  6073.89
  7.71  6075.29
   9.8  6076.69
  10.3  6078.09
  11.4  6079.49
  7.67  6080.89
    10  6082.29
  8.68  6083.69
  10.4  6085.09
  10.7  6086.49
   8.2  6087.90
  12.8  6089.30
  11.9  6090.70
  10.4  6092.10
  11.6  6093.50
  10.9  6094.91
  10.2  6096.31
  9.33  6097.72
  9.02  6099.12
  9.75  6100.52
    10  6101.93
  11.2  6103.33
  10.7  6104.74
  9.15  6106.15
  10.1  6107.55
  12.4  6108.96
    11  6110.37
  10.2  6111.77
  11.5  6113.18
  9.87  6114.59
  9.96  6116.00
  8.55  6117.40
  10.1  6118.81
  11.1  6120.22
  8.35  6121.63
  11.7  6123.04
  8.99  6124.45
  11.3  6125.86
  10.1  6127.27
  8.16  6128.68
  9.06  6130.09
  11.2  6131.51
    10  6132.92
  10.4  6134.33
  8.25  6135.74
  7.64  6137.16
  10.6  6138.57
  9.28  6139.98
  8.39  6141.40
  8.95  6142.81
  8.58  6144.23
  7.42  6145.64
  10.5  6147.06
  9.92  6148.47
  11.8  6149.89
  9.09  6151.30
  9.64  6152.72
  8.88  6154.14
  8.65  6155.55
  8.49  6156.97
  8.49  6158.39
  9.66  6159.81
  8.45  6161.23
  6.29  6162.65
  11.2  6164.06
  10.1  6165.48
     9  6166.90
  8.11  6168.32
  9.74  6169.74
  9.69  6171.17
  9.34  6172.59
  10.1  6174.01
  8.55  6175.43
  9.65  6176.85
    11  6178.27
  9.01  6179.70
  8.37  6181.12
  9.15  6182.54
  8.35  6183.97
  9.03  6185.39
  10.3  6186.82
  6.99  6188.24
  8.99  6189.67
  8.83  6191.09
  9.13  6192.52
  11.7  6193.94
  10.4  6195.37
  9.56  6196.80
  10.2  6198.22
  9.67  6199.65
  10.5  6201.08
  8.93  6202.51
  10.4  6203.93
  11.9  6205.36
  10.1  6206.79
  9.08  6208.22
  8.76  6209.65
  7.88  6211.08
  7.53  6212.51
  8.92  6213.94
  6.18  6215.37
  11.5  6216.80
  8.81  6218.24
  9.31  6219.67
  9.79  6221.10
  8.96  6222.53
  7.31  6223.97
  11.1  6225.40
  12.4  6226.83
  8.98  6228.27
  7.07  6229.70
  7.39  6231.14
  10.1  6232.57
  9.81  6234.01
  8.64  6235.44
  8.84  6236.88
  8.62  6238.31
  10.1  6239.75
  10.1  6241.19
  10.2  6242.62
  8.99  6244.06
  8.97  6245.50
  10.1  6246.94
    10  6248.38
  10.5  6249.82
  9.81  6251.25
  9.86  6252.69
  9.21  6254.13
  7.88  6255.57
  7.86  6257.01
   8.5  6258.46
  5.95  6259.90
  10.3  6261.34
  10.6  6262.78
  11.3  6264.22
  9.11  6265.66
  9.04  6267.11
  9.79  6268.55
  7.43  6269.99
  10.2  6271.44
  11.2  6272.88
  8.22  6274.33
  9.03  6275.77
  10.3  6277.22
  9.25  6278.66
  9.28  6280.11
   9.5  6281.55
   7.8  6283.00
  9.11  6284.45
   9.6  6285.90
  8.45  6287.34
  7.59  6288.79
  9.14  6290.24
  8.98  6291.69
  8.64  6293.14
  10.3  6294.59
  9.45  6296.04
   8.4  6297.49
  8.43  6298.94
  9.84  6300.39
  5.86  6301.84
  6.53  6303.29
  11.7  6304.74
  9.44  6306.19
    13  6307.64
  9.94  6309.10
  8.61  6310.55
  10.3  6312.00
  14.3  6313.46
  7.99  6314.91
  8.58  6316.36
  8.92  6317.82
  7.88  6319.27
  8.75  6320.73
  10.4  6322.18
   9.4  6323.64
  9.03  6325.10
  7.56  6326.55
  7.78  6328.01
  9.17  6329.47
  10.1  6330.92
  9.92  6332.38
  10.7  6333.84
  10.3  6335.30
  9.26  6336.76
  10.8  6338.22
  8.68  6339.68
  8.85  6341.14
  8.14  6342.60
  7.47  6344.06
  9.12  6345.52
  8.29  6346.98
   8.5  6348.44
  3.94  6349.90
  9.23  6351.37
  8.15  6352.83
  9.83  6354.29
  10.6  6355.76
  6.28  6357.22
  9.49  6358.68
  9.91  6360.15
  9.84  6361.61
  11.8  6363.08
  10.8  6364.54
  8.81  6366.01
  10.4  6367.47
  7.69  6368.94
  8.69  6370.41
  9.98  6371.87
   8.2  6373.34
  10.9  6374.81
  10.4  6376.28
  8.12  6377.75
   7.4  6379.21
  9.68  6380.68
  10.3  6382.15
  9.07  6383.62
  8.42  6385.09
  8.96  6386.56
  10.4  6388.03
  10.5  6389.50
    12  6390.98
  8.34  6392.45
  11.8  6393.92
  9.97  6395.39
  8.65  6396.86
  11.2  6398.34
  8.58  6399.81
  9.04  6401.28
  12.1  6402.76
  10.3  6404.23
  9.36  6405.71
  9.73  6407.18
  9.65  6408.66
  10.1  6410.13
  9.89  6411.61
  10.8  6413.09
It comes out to 0.04 mag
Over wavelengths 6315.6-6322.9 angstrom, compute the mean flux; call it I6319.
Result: 8.91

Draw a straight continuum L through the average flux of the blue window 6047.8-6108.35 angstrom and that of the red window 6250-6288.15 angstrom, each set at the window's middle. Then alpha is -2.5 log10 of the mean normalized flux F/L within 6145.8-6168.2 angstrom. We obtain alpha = 0.04 mag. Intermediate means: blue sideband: 9.92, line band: 9.27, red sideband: 9.19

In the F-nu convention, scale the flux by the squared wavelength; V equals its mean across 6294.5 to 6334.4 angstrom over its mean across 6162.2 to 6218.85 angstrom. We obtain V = 1.04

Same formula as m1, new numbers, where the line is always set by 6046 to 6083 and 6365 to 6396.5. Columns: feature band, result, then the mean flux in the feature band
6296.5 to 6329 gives 0.040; 9.21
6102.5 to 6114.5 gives -0.116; 10.7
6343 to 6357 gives 0.155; 8.27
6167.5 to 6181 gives 0.023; 9.41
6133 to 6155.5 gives 0.038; 9.29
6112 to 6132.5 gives -0.041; 10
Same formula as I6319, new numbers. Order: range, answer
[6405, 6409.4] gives 9.6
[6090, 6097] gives 11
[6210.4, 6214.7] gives 8.1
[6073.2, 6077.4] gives 8.94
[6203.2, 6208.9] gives 10.4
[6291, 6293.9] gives 8.82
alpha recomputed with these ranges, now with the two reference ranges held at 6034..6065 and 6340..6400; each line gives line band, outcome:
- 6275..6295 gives 0.05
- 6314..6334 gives 0.04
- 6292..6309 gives 0.02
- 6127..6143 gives 0.05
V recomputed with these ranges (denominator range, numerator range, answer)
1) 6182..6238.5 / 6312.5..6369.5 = 1.03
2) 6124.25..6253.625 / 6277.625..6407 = 1.04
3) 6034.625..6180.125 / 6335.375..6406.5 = 1.04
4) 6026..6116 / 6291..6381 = 0.98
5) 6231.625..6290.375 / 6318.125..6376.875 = 1.01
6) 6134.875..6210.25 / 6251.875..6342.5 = 1.03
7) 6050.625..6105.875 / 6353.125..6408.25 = 1.07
